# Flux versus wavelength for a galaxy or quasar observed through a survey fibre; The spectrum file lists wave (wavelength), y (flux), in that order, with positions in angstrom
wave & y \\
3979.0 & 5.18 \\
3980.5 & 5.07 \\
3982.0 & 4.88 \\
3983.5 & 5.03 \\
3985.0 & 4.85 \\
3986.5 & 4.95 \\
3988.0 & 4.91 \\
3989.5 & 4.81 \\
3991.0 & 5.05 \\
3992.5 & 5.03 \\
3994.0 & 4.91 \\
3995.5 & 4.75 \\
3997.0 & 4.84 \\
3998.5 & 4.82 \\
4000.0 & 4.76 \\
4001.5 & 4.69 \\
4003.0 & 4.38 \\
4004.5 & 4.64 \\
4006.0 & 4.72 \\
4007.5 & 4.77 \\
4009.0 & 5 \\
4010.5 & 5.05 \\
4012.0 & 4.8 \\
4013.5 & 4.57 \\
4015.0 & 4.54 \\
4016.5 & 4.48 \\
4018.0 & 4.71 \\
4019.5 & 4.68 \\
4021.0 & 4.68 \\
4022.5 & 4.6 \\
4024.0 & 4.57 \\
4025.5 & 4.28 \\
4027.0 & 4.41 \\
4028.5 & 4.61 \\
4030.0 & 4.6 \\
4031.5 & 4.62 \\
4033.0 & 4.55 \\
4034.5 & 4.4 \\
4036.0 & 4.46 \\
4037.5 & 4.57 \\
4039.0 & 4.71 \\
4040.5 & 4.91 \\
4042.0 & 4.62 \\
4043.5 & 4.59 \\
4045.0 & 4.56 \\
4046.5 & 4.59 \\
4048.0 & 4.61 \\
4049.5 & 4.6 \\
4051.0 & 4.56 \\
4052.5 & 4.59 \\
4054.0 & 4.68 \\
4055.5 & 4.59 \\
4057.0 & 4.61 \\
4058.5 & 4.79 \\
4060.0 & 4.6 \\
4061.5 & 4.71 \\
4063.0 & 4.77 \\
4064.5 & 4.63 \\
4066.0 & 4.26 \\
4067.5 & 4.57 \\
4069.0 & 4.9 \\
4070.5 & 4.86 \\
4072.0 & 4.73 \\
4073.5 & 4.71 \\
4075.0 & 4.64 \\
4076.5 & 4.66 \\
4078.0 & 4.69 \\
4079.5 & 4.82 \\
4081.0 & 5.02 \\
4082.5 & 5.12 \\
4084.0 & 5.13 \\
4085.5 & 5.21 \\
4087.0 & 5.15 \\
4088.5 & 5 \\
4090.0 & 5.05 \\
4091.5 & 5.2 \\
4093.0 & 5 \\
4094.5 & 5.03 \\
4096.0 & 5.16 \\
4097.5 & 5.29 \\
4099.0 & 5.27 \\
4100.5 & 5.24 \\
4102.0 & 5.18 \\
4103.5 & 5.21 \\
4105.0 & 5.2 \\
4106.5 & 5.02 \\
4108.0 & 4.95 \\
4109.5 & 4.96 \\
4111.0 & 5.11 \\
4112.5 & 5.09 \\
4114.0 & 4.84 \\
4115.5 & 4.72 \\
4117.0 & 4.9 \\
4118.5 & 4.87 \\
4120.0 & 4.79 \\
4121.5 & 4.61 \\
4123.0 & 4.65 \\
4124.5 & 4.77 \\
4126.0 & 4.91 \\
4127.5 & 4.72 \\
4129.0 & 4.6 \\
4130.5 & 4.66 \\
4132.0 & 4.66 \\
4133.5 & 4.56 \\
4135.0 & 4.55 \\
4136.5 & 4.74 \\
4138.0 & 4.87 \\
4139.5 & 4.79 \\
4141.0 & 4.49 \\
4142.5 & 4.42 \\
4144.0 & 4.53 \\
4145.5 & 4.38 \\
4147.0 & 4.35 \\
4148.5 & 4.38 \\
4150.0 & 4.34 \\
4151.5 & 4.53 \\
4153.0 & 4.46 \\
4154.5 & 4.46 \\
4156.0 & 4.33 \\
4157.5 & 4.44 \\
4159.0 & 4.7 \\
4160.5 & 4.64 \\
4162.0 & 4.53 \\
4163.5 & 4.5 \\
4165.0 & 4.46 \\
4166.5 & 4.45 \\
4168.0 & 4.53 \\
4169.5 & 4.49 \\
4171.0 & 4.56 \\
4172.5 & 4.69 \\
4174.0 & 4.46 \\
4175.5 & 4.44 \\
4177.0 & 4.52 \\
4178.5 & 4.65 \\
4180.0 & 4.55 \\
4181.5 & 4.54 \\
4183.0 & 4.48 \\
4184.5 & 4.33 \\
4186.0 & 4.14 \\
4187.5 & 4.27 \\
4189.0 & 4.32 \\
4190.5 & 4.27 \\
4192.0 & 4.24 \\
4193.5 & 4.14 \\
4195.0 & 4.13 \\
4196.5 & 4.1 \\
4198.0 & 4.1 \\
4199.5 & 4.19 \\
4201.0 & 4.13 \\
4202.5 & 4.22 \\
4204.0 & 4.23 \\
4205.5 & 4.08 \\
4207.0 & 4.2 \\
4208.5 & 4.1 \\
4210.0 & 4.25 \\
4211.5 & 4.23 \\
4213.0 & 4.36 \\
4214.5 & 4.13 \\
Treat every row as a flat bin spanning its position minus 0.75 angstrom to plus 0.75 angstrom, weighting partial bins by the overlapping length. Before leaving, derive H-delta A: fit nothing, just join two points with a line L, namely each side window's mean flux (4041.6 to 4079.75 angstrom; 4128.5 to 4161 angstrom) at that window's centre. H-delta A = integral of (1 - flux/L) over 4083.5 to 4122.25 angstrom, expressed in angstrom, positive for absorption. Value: -3.8 angstrom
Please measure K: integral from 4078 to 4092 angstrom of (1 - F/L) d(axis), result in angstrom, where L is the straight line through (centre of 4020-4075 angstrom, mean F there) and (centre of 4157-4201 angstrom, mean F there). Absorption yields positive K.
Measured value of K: -1.5 angstrom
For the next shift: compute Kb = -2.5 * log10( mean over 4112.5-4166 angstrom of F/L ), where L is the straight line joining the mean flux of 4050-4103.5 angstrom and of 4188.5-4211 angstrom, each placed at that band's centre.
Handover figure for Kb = -0.021 mag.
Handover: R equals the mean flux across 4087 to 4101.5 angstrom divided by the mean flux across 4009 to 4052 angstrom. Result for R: 1.1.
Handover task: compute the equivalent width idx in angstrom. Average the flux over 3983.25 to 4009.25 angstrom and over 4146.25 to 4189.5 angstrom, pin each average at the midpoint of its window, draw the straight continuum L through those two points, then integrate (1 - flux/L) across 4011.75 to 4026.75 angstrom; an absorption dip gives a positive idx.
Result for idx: 0.6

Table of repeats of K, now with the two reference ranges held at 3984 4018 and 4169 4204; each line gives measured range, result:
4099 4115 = -1.94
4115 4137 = -1.11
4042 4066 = 0.21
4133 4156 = -0.38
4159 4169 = -0.31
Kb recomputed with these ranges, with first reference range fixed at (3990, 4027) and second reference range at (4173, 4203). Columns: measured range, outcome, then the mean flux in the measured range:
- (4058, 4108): -0.09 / 4.93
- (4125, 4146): -0.05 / 4.64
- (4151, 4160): -0.03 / 4.49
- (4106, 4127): -0.09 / 4.87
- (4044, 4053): 0.01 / 4.58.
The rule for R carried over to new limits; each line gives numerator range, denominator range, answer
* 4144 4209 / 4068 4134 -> 0.89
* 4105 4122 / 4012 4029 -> 1.08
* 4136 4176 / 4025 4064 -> 0.98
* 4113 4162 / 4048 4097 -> 0.96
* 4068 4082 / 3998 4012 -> 1.00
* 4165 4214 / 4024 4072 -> 0.94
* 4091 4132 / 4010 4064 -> 1.07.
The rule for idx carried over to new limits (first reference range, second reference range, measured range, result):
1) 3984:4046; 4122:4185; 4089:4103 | -1.65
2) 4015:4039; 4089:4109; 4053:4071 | 0.65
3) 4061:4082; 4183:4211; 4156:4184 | -1.41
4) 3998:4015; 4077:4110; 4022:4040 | 1.11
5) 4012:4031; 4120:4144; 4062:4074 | -0.18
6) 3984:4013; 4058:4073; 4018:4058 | 1.27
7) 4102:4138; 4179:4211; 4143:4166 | 0.48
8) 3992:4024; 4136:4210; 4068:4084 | -0.81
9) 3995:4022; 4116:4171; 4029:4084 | -0.02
